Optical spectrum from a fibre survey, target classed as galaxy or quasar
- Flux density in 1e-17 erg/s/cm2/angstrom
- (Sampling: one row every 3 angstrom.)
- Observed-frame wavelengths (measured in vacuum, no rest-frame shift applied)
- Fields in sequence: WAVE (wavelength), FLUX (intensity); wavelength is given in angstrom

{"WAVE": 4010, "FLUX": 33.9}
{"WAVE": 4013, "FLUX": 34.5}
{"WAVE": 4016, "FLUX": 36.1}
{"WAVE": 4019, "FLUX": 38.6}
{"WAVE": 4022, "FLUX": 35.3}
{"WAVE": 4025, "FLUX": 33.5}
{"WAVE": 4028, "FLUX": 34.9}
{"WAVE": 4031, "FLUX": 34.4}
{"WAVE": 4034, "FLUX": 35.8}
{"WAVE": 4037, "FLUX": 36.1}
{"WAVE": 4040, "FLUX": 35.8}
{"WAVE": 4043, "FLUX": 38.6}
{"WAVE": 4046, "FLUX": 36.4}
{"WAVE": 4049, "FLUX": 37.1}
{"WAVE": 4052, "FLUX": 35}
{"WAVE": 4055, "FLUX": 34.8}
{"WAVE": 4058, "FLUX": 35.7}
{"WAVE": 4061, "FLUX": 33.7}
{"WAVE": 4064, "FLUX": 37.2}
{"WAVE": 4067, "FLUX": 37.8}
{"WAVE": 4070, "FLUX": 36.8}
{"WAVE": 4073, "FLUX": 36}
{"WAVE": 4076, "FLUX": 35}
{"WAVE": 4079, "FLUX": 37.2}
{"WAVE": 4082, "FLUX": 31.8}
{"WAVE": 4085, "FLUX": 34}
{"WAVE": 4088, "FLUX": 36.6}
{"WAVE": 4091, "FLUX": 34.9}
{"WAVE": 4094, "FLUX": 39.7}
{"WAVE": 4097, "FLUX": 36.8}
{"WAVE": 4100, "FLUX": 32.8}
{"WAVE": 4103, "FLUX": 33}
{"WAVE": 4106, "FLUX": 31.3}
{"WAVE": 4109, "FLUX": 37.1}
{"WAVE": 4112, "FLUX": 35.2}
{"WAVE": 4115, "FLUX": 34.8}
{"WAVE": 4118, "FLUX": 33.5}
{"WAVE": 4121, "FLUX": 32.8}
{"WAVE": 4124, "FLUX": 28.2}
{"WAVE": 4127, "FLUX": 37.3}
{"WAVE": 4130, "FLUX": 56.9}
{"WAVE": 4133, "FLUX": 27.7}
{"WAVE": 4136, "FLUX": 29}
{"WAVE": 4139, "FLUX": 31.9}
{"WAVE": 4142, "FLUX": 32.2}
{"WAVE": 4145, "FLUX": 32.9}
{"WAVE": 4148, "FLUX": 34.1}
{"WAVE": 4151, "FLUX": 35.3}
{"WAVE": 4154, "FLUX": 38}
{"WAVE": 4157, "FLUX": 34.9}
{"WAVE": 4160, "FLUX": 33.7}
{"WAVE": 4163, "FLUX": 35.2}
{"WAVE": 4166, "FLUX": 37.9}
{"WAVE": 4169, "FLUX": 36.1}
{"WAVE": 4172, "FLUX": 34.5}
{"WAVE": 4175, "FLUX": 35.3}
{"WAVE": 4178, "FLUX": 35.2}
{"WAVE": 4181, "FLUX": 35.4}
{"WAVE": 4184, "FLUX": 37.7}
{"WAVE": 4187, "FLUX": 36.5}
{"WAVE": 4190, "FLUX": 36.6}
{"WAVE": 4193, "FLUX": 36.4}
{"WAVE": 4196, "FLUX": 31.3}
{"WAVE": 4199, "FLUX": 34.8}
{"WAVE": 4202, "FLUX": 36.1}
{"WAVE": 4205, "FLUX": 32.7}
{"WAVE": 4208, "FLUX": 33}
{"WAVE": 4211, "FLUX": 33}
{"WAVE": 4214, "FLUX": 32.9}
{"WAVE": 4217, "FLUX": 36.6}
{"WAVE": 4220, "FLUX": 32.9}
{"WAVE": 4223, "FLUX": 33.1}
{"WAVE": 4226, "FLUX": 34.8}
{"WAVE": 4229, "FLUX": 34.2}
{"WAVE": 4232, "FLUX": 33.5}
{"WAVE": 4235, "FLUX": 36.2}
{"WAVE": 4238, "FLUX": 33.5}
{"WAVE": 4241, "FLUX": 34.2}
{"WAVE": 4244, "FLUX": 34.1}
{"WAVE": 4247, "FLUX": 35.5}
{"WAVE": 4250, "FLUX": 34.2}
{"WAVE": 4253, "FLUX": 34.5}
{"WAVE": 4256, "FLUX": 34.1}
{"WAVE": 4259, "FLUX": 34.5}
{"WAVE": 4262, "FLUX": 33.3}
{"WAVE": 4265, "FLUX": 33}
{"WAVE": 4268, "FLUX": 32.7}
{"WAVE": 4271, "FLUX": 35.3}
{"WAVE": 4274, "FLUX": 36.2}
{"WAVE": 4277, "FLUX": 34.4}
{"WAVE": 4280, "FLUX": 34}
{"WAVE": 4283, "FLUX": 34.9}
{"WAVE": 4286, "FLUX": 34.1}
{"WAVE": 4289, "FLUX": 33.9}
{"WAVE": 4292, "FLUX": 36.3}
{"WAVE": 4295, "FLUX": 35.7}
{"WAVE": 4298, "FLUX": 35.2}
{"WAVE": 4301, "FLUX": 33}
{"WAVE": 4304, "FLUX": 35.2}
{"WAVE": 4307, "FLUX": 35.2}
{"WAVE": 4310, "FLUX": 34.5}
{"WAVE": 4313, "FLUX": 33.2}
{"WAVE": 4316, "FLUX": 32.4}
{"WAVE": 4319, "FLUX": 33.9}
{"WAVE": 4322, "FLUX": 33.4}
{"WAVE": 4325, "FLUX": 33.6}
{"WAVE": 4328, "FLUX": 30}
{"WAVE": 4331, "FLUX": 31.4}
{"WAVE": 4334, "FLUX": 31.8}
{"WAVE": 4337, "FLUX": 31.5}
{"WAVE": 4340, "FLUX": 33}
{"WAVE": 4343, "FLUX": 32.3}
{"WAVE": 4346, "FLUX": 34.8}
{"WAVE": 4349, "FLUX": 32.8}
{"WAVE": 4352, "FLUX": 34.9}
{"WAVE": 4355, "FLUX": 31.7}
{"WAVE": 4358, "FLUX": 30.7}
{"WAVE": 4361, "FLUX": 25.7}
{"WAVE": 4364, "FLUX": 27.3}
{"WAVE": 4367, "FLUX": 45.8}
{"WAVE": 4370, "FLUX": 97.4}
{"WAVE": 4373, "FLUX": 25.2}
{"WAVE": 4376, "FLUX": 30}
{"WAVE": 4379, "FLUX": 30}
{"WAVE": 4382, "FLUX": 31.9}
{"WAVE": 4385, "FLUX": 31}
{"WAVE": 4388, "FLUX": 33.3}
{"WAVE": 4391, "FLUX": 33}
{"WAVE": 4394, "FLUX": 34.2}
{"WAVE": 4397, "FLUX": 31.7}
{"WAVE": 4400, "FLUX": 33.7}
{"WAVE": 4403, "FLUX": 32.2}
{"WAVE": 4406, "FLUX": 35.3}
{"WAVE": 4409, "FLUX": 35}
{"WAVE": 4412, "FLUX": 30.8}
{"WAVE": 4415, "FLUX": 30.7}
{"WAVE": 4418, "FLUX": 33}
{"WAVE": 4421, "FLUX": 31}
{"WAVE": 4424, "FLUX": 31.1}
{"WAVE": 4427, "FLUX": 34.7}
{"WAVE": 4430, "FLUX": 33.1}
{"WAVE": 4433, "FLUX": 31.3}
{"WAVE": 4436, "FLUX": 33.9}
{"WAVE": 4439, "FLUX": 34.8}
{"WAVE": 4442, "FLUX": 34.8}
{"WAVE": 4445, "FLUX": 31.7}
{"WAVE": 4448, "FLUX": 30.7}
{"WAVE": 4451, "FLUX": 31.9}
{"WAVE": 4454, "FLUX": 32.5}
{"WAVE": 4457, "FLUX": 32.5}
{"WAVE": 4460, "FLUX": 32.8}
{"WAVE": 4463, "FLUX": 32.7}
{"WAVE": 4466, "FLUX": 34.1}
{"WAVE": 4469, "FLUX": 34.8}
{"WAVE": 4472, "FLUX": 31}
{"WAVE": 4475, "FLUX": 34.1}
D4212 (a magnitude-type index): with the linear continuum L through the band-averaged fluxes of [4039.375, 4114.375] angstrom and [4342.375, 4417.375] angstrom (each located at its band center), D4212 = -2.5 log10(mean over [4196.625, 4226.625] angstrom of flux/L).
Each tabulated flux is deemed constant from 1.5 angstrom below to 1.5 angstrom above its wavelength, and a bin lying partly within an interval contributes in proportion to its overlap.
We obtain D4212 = 0.04 mag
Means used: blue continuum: 35.6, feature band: 33.9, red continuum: 34.9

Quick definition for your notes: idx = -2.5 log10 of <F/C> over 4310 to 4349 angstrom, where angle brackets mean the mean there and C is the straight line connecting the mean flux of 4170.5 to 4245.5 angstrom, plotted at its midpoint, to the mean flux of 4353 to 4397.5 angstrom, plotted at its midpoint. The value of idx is 0.09 mag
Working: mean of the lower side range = 34.6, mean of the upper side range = 36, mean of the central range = 32.7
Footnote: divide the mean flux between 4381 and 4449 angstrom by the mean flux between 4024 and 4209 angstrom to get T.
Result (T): 0.93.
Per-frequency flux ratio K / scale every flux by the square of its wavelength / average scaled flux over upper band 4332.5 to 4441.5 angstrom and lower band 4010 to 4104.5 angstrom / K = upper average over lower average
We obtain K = 1.12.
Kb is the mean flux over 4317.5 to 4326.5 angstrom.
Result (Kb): 33.6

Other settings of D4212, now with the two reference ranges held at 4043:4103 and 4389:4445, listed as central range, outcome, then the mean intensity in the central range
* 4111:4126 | 0.077 mag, 33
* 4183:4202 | -0.023 mag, 35.5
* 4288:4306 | -0.031 mag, 34.9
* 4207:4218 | 0.027 mag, 33.8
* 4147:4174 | -0.015 mag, 35.5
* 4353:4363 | 0.135 mag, 29.5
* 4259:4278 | 0.000 mag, 34.2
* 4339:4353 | 0.001 mag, 33.5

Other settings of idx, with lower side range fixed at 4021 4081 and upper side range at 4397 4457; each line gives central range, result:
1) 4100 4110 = 0.06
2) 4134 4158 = 0.05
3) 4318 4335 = 0.04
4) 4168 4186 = -0.03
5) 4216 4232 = 0.01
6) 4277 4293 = -0.02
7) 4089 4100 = -0.03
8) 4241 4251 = -0.01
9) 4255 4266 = 0.01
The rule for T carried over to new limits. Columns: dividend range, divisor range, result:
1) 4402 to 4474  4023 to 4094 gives 0.92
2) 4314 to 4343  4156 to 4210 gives 0.92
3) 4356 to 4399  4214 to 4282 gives 1.05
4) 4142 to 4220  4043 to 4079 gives 0.97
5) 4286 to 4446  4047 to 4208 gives 0.97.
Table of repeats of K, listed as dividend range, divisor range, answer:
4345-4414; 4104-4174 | 1.13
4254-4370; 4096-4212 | 1.07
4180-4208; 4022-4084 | 1.06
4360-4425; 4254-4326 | 1.07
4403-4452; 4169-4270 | 1.05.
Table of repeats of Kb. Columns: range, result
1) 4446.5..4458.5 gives 31.9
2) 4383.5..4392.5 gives 32.4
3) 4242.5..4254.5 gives 34.6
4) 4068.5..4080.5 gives 36.2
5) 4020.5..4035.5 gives 34.8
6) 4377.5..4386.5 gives 31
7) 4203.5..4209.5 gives 32.9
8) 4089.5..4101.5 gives 36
